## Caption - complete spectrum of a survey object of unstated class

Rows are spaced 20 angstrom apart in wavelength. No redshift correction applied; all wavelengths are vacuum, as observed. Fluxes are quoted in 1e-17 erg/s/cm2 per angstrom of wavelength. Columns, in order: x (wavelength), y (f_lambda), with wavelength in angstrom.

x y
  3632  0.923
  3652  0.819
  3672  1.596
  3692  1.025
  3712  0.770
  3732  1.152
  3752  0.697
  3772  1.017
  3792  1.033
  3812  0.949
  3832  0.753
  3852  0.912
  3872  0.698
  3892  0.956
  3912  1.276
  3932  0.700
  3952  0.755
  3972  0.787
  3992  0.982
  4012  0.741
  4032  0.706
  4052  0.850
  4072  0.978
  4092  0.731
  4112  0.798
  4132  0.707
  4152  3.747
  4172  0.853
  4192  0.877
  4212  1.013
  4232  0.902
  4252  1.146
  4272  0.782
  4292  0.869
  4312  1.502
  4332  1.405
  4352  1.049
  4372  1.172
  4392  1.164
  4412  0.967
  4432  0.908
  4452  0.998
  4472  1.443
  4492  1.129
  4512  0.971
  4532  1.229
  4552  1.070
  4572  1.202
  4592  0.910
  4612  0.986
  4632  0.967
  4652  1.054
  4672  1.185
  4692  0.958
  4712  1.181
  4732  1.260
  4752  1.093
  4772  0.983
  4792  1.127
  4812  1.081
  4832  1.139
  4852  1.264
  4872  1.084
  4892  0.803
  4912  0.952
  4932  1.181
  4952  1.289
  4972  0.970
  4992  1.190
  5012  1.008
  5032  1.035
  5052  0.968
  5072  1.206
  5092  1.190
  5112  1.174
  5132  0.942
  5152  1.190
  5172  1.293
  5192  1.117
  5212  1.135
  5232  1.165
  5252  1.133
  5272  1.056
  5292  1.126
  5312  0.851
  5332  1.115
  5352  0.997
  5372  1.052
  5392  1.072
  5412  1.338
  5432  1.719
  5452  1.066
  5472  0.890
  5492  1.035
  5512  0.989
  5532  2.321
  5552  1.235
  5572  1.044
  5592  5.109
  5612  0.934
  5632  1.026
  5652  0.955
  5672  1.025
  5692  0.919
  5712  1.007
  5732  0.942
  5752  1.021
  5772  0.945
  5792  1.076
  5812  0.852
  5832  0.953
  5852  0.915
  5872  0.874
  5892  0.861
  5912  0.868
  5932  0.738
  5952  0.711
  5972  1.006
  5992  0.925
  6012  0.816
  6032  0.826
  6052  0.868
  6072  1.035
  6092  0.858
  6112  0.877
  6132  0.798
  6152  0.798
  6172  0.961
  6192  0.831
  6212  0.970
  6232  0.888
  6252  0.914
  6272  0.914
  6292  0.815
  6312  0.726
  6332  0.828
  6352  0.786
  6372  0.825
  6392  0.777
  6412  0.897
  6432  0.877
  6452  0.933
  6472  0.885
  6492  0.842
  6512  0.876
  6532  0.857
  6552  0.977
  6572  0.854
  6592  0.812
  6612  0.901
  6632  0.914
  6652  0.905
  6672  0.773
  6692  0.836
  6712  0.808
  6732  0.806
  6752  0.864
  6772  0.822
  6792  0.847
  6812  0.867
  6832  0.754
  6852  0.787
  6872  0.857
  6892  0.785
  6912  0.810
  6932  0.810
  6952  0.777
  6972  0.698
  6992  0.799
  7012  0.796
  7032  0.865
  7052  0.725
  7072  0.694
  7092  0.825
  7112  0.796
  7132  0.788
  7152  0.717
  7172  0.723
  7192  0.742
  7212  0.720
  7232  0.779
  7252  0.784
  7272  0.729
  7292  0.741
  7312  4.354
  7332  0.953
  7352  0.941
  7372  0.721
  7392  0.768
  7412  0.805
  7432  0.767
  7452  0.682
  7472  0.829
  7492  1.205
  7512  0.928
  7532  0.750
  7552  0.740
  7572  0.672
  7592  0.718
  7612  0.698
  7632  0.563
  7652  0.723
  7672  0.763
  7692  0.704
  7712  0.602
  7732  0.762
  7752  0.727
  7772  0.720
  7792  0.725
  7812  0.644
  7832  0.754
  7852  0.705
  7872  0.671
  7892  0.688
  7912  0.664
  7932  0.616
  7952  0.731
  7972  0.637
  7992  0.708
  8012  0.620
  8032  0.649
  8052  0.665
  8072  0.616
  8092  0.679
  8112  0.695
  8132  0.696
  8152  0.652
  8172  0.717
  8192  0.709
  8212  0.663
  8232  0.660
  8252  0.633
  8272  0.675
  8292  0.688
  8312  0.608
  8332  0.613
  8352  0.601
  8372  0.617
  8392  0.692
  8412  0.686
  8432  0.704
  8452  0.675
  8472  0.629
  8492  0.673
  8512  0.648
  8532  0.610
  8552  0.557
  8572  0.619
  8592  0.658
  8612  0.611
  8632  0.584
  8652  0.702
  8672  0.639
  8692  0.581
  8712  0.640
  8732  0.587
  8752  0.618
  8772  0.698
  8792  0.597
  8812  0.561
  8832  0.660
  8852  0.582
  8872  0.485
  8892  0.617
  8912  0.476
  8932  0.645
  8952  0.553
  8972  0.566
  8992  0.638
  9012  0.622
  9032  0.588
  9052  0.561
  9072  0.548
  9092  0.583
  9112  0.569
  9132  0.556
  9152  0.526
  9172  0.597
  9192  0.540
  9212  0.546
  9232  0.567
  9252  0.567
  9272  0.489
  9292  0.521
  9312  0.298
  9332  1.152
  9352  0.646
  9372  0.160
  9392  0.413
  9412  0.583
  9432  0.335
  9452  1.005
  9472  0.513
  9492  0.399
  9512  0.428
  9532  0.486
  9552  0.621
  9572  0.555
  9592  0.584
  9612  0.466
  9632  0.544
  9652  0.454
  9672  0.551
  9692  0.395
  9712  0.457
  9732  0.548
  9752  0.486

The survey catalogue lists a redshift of 0.115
